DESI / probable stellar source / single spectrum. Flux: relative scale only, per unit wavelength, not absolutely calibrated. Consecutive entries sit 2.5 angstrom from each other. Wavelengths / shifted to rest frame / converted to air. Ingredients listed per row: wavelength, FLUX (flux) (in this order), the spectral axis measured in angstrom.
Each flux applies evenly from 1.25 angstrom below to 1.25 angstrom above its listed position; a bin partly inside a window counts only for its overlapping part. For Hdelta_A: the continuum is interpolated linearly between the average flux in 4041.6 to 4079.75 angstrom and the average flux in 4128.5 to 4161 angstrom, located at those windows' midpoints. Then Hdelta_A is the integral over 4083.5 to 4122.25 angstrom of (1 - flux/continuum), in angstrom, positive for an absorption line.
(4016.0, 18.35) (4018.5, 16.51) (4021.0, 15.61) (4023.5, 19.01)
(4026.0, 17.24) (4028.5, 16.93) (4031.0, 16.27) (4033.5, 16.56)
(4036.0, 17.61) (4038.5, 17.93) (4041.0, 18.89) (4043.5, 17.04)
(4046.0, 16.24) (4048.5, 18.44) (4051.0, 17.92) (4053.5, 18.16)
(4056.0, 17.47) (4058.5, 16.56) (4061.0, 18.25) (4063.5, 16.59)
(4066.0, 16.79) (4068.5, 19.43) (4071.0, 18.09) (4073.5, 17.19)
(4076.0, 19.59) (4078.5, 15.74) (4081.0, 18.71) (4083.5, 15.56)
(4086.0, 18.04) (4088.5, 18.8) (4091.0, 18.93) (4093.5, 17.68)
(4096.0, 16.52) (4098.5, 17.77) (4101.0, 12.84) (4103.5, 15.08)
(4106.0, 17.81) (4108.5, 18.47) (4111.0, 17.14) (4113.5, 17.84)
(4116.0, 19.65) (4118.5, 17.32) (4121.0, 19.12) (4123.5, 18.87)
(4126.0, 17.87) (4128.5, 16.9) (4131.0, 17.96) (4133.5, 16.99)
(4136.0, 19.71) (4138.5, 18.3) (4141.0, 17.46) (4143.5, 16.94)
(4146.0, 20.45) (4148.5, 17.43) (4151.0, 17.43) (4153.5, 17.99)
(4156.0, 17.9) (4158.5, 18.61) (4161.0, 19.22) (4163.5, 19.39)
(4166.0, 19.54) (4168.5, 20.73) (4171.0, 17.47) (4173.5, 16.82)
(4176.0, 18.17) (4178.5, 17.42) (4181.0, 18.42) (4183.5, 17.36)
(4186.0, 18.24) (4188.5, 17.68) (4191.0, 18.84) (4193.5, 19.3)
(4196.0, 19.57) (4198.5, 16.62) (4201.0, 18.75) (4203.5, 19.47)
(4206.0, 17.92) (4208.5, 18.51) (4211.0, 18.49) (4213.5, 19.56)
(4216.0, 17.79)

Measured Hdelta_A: 0.8 angstrom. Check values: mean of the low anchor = 17.6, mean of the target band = 17.5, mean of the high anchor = 18.1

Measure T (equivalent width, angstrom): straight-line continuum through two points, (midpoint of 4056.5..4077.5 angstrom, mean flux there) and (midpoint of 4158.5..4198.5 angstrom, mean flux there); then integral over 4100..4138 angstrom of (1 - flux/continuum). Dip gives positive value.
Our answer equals 1.0 angstrom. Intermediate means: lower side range 17.8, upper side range 18.5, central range 17.6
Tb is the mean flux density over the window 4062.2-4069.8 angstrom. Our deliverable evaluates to 17.6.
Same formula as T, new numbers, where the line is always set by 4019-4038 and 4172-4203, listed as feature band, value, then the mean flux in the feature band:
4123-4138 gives -0.2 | 18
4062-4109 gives 0.3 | 17.3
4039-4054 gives -0.5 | 17.8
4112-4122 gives -0.4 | 18.4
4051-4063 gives -0.2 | 17.6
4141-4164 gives -0.5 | 18.3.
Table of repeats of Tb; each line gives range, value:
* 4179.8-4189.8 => 17.9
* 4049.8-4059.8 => 17.5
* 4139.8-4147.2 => 18.3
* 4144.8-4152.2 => 18.4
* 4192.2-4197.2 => 19.4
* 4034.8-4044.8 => 17.9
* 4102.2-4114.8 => 17.3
